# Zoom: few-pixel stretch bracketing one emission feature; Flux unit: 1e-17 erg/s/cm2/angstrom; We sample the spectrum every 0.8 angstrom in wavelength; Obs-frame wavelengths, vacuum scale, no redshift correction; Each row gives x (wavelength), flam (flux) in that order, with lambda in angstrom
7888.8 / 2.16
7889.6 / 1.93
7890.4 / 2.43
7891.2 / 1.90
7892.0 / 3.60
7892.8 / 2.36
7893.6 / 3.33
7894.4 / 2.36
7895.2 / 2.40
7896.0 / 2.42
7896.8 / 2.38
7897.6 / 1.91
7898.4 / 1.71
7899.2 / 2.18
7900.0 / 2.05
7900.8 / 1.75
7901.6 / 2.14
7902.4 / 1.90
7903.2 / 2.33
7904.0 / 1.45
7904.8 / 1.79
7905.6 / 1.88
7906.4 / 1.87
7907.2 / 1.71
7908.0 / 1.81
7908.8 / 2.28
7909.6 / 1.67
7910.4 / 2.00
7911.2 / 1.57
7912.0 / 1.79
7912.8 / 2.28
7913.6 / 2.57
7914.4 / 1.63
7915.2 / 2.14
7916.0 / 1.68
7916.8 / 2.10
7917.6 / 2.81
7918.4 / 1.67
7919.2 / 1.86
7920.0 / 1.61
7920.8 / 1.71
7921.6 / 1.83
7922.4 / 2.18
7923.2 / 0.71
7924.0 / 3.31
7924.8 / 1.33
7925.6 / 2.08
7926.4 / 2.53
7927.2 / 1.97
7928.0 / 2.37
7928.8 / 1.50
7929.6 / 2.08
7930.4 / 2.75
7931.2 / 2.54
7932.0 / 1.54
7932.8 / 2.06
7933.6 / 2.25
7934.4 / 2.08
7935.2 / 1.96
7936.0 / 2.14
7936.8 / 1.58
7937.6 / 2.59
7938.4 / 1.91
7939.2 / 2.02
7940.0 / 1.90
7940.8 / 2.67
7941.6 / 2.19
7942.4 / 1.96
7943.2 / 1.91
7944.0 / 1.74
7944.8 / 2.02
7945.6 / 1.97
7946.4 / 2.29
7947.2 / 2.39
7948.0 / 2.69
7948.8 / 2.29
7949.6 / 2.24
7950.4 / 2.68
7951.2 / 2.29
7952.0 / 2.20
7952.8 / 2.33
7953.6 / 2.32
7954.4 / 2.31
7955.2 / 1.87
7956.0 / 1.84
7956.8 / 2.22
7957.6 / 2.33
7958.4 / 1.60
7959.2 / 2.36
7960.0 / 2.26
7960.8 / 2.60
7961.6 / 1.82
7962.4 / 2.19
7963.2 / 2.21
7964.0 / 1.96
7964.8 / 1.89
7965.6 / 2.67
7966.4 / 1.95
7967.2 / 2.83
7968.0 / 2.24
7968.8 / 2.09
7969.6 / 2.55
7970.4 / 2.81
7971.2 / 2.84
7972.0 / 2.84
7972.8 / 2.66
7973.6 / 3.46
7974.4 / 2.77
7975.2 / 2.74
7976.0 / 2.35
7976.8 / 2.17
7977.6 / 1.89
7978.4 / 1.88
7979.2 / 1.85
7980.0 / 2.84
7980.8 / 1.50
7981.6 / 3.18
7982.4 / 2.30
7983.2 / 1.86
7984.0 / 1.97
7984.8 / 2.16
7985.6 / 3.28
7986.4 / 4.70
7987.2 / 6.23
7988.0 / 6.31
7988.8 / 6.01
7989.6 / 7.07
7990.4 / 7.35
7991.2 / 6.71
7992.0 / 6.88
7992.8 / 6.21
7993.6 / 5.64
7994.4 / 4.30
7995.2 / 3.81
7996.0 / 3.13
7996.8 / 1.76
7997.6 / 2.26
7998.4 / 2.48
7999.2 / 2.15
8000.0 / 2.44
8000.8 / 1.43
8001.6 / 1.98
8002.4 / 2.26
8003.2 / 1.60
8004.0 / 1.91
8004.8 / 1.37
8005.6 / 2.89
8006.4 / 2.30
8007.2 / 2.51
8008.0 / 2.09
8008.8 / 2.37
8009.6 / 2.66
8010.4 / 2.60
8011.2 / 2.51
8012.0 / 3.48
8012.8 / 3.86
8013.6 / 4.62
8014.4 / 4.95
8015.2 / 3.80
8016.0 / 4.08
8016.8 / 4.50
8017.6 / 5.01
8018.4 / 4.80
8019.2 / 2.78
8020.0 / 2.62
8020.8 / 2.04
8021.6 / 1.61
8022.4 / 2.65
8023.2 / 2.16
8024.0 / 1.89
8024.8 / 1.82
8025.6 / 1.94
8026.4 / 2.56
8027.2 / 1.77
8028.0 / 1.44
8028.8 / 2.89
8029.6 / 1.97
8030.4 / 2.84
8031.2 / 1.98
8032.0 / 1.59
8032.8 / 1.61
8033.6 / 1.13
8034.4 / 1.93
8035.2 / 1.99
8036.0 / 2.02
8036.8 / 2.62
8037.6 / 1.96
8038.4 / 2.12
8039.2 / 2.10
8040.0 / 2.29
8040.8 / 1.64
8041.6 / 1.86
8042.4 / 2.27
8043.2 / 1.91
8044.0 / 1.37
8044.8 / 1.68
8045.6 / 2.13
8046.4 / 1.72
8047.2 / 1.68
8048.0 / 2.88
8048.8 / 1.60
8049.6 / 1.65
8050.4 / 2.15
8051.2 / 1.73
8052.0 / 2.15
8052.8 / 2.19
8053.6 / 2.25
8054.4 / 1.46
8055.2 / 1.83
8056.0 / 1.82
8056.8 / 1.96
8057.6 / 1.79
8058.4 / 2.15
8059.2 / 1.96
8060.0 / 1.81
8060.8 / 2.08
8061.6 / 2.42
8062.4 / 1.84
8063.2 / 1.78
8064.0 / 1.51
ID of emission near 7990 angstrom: H-alpha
